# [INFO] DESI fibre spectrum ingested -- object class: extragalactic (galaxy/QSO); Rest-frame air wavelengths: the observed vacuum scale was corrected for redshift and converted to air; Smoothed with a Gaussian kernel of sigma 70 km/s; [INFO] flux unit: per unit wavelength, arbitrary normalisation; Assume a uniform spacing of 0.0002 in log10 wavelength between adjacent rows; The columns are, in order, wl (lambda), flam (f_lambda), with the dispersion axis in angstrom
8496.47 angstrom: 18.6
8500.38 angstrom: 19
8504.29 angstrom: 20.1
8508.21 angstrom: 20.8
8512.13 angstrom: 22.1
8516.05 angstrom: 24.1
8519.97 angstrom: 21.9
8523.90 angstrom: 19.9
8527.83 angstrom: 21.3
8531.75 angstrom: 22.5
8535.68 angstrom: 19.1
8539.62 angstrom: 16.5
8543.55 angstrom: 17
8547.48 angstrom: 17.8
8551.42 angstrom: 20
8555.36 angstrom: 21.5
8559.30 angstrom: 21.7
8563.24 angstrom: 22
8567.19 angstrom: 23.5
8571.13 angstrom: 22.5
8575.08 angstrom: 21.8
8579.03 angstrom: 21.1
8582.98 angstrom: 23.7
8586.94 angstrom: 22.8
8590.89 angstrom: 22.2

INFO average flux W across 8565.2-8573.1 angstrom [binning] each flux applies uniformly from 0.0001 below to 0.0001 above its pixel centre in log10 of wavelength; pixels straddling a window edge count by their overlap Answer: 23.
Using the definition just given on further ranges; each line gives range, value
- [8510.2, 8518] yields 23.1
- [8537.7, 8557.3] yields 18.6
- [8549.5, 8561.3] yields 21.1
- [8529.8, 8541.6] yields 19.4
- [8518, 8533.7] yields 21.4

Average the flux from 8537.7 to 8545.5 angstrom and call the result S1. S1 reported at 16.8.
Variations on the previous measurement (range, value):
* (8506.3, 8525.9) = 21.8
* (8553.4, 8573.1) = 22.2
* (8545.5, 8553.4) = 18.9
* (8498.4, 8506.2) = 19.6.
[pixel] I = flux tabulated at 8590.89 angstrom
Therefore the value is 22.2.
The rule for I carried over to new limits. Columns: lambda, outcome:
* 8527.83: 21.3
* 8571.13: 22.5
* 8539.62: 16.5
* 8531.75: 22.5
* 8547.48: 17.8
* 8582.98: 23.7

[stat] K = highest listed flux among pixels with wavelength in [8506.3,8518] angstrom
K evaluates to 24.1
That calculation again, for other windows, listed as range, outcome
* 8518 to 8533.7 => 22.5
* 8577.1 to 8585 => 23.7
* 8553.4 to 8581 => 23.5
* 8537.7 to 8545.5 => 17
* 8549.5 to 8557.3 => 21.5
